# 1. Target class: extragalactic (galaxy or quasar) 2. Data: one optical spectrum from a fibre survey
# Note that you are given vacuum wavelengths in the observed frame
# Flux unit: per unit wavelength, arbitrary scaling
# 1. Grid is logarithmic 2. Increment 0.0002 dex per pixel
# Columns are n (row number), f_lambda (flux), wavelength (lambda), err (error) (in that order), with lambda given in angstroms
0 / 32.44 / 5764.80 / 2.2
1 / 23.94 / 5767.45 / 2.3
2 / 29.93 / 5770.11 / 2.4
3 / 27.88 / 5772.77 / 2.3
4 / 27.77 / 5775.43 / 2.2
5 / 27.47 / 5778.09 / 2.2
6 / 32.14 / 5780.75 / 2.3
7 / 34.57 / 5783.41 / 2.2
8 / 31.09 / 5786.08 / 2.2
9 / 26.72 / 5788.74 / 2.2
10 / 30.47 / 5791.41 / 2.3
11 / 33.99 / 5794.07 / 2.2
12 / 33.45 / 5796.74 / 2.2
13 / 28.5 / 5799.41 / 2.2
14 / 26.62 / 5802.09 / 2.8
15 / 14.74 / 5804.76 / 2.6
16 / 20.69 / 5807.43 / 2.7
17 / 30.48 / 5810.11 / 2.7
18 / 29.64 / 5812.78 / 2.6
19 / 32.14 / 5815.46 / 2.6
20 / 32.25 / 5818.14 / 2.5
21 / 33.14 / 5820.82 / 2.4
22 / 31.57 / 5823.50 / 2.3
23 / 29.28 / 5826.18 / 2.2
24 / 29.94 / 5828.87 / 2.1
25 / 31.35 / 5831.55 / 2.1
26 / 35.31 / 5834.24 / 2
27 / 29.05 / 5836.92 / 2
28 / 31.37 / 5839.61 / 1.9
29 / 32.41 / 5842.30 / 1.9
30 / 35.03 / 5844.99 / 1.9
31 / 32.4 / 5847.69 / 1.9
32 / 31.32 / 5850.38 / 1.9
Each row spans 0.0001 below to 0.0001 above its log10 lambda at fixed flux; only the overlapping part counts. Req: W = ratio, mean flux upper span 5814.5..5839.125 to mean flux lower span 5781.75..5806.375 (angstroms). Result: 1.09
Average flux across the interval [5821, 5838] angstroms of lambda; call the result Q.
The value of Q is 31.3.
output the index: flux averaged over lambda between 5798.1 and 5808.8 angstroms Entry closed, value 22.6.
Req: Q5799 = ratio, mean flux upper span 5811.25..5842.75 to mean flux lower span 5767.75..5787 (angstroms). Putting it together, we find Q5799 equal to 1.06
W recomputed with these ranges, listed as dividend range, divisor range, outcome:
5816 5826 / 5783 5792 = 1.05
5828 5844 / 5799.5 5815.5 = 1.25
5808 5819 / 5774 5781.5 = 1.05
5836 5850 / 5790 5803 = 1.05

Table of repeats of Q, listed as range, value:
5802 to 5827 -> 28.1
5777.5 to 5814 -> 28.6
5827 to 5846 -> 31.9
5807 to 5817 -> 29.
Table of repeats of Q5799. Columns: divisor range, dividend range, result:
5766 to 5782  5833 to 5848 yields 1.16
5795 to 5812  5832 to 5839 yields 1.23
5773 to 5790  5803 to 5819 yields 0.89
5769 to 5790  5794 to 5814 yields 0.90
